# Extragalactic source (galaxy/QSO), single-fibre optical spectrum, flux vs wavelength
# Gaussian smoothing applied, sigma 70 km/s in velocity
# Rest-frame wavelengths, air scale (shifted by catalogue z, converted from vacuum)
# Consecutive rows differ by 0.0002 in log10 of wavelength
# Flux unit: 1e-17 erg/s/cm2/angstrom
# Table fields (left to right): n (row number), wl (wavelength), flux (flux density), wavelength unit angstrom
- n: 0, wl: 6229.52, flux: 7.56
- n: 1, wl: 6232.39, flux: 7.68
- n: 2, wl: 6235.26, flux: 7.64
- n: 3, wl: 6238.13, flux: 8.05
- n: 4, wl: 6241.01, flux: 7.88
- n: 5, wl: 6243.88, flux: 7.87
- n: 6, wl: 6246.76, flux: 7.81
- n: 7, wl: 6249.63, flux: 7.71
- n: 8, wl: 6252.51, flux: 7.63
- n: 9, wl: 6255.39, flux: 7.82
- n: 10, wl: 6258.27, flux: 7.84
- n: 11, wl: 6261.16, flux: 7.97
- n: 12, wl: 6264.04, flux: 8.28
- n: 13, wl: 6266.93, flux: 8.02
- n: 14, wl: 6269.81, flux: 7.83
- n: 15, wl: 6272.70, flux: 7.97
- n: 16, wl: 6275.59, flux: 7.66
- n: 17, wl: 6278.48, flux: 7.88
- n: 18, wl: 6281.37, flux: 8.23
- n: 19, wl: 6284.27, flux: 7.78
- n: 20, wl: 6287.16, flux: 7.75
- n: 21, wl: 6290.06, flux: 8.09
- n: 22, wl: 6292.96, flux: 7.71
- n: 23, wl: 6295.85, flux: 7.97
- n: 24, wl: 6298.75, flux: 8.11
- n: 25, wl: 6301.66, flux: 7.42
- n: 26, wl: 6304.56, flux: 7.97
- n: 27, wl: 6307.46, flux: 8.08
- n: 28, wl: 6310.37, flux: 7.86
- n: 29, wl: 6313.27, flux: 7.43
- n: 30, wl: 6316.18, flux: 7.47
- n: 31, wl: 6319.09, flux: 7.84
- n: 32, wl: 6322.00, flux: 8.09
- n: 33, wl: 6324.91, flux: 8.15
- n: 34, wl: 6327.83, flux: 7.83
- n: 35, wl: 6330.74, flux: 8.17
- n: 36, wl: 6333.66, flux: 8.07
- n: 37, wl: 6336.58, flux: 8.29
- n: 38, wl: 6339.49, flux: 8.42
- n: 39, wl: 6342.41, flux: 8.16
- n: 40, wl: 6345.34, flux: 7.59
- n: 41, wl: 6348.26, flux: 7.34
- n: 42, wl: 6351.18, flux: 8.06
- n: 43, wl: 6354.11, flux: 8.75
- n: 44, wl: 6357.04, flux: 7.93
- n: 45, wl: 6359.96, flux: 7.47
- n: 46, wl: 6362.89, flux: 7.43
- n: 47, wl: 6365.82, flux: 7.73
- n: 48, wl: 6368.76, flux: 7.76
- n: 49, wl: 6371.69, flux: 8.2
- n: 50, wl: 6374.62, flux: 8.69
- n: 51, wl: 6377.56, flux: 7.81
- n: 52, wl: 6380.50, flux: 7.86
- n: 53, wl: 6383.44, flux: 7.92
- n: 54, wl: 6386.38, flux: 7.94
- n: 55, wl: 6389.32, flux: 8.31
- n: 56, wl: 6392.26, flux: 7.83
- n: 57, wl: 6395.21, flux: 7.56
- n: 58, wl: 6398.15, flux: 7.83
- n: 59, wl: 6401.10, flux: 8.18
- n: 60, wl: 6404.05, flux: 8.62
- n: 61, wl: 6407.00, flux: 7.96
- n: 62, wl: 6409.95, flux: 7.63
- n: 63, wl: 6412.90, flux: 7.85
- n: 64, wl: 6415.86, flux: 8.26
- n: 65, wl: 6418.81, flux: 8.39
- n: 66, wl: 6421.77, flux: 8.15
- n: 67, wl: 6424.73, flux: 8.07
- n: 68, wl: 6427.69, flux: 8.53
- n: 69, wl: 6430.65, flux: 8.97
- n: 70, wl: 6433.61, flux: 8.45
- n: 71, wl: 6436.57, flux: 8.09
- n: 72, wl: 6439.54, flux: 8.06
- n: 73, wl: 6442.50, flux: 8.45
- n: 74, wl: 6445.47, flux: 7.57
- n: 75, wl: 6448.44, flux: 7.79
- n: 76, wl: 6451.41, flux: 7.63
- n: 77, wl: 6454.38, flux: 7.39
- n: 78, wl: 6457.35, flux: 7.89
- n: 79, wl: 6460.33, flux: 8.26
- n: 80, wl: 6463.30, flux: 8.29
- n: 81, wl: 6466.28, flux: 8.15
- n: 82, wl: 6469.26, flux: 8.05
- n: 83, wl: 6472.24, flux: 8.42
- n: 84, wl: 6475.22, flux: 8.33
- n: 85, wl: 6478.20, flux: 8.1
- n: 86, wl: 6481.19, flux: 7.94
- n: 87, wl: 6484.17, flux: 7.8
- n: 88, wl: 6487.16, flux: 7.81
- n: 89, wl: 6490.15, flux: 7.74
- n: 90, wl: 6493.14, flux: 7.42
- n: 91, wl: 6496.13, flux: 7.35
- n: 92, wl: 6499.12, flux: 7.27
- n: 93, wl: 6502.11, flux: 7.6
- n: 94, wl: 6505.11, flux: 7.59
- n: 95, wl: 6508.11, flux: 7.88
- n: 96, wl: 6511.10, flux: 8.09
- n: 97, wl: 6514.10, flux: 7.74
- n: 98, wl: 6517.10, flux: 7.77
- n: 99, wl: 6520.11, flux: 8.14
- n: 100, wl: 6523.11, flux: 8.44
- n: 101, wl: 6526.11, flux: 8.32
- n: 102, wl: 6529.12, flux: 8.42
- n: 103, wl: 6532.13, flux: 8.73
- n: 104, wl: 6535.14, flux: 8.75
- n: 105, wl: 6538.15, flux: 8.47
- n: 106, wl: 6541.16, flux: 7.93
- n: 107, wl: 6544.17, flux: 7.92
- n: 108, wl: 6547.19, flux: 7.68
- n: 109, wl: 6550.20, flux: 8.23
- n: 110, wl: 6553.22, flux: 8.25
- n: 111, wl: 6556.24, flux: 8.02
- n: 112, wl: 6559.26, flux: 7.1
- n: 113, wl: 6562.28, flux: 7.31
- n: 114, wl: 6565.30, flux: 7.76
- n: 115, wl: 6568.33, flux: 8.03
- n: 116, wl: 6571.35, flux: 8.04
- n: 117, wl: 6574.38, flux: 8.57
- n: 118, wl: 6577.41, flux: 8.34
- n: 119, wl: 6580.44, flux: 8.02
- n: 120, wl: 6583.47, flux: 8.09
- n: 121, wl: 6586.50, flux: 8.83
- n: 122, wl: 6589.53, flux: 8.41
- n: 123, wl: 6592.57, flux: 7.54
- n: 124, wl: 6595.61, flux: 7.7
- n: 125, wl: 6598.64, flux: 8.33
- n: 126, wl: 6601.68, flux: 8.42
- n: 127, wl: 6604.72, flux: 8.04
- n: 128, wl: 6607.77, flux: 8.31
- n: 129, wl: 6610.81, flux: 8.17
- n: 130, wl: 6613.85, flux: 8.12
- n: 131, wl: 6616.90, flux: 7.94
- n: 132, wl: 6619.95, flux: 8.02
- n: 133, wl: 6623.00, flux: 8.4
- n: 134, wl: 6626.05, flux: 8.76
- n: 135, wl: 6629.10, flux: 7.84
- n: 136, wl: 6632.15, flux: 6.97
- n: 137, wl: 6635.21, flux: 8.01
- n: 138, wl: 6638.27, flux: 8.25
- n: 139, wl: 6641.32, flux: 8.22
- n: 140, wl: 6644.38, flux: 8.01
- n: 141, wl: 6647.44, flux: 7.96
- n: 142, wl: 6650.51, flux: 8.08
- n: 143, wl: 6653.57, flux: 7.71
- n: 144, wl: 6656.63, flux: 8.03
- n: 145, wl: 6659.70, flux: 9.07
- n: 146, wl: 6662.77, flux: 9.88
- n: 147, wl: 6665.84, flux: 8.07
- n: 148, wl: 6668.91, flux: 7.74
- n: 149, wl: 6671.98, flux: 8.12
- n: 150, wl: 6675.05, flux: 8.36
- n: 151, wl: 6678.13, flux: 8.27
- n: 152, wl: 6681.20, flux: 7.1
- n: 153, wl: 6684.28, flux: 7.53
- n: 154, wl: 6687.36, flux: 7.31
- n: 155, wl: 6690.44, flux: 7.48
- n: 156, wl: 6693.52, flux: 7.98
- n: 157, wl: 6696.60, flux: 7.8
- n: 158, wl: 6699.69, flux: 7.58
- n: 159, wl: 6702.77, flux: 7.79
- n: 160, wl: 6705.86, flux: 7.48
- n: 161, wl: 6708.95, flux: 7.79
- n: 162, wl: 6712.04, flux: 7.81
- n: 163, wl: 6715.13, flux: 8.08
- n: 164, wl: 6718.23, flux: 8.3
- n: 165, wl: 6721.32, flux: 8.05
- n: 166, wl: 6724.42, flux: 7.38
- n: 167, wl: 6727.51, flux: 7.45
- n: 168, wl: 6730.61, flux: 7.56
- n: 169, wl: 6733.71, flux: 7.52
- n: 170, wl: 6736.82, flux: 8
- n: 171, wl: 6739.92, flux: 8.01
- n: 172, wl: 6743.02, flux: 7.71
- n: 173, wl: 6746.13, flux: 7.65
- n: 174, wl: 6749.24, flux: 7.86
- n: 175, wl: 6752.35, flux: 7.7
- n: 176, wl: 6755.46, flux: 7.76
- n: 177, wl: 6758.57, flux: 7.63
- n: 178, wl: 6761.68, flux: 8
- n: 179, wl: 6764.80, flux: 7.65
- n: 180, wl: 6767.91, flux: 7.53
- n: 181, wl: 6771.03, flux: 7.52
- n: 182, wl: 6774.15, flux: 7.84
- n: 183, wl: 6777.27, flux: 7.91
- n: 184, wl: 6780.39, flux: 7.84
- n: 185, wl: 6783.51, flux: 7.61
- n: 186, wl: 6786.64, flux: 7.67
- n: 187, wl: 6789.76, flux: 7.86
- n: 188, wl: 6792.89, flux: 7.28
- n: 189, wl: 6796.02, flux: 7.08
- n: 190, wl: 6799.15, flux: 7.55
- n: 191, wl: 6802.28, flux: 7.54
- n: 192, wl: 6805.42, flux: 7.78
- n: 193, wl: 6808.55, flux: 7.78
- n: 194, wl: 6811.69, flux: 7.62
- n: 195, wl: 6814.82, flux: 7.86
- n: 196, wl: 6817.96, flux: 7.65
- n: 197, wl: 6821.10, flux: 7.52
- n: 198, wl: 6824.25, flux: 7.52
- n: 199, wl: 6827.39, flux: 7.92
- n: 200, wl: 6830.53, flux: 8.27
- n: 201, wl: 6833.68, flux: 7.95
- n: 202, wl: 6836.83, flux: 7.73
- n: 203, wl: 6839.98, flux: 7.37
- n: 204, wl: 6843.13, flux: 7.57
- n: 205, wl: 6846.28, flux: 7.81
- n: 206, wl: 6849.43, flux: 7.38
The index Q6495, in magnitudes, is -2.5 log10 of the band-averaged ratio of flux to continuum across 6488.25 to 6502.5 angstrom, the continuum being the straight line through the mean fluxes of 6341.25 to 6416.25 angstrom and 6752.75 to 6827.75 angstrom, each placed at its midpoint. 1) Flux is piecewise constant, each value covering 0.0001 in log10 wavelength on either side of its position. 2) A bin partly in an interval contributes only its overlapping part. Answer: 0.05 mag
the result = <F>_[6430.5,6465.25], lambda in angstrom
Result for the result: 8.04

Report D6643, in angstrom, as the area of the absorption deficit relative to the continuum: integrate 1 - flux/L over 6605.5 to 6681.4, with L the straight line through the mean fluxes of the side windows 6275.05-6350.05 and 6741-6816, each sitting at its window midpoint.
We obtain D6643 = -4.0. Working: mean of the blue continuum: 7.9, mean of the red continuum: 7.68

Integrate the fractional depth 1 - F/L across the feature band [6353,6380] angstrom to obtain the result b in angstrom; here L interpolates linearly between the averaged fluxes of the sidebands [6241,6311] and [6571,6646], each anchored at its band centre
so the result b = 0.0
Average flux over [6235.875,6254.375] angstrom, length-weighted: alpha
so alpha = 7.82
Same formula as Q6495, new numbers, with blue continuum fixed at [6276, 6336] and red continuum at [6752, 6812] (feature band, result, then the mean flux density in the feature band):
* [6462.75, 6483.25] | -0.048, 8.17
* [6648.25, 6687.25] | -0.057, 8.13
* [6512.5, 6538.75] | -0.069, 8.3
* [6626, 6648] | -0.031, 7.96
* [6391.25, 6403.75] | -0.010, 7.92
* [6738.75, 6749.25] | -0.016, 7.79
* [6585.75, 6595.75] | -0.050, 8.12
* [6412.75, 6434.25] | -0.070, 8.36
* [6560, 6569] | 0.021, 7.62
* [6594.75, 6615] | -0.059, 8.18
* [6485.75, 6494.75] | 0.022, 7.65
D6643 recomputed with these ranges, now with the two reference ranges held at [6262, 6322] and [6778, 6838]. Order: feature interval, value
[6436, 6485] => -1.3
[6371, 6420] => -1.3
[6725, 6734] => 0.3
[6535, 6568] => -0.6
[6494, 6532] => -0.6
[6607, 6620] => -0.6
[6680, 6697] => 0.5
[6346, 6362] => -0.1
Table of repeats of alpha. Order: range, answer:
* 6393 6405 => 8.01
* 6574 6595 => 8.22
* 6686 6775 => 7.73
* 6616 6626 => 8.22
